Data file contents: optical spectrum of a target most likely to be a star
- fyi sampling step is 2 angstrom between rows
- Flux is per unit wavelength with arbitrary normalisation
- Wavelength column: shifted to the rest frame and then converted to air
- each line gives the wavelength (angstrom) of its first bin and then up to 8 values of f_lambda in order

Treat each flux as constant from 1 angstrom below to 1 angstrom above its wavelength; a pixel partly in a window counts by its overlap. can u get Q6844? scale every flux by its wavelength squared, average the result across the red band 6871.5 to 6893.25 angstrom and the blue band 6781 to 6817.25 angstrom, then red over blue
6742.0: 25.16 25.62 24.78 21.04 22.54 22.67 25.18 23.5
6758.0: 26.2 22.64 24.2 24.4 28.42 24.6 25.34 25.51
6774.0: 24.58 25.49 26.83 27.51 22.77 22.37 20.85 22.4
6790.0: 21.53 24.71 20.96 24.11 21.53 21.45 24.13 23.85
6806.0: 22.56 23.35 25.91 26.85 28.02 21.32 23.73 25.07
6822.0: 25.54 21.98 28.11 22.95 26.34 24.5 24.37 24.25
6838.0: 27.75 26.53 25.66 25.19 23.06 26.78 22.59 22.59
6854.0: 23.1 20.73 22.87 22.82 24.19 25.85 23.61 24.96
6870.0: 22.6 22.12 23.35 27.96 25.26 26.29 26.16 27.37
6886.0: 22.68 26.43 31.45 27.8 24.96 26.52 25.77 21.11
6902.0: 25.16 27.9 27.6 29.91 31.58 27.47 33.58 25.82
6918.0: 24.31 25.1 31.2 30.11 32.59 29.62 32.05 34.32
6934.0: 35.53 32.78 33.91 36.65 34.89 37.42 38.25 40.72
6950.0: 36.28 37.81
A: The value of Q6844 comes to 1.15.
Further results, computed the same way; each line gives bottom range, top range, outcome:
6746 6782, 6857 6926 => 1.11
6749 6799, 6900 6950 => 1.37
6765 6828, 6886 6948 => 1.29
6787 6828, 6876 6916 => 1.17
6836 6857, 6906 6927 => 1.22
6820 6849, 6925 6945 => 1.39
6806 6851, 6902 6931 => 1.20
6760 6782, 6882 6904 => 1.06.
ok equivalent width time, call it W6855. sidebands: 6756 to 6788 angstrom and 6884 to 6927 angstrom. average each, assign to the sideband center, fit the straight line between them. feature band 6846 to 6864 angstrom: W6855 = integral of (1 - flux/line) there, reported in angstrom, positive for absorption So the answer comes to 2.1 angstrom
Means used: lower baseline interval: 24.7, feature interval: 23.3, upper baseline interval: 27.6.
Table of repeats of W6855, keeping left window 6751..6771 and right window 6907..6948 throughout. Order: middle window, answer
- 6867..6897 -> 4.3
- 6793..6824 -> 3.5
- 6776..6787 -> 0.6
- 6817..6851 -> 3.6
